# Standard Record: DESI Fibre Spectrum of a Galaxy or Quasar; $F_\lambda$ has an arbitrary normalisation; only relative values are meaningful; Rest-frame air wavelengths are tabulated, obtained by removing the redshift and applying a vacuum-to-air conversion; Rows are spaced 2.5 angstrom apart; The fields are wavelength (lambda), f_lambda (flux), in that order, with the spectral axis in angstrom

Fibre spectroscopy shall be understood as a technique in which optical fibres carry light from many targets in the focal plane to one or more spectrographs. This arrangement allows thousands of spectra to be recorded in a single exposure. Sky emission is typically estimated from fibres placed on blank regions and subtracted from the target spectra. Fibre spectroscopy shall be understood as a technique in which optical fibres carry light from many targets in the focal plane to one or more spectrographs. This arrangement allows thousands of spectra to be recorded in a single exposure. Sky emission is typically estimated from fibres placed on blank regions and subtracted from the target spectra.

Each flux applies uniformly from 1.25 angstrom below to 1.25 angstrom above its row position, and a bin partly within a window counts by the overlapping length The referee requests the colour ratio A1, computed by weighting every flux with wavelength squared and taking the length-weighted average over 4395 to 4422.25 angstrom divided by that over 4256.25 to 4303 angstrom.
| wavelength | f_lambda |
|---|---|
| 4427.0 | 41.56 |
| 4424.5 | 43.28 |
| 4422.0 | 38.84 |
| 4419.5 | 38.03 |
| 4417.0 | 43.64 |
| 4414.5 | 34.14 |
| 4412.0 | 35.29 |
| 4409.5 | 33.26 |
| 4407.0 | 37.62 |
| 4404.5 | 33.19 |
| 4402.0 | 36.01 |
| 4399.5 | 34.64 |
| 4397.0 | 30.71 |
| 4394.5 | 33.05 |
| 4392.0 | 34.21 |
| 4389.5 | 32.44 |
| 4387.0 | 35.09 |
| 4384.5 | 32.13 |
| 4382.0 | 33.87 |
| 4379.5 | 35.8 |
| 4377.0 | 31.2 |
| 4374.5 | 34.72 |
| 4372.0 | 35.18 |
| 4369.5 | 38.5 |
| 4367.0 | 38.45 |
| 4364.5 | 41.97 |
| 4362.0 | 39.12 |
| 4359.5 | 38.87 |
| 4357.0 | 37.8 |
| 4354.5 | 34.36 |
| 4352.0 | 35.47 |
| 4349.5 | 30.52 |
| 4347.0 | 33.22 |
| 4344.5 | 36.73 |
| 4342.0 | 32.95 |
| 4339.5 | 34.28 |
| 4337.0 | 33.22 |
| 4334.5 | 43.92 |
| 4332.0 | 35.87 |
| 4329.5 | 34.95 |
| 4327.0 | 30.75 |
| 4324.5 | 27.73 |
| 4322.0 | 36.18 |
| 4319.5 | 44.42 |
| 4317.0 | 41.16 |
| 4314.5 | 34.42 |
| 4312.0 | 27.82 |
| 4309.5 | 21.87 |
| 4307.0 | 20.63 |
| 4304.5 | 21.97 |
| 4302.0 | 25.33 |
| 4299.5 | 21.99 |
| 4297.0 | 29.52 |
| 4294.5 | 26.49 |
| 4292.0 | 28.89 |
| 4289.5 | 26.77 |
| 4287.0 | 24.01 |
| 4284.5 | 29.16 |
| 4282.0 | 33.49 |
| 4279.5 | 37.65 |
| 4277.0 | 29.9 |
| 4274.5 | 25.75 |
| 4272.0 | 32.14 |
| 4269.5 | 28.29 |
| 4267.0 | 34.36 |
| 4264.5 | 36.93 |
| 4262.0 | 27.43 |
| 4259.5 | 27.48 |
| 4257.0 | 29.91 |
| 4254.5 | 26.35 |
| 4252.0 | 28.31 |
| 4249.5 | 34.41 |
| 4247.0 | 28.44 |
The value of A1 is 1.30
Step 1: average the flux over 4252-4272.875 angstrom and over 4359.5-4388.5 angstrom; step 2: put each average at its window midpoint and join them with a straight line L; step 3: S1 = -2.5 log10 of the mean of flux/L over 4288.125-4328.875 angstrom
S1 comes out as 0.12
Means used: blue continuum 30.2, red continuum 36.1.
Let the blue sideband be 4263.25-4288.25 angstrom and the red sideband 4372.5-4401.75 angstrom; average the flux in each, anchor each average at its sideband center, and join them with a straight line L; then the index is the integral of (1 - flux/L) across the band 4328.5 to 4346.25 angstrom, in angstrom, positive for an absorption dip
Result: -1.9 angstrom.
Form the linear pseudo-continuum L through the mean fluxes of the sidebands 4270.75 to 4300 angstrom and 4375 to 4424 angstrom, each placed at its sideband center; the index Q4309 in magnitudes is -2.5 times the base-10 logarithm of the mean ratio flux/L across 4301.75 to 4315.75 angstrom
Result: 0.192 mag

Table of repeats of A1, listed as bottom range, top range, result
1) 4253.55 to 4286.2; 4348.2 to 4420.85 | 1.22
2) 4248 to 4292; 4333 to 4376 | 1.26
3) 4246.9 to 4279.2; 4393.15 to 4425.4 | 1.28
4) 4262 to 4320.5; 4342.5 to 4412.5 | 1.23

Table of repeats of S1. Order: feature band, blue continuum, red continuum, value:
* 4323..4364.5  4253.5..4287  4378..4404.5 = -0.09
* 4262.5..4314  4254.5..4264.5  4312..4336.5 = 0.13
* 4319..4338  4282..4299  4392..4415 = -0.19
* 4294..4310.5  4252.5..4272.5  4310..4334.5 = 0.36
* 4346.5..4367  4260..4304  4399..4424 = -0.10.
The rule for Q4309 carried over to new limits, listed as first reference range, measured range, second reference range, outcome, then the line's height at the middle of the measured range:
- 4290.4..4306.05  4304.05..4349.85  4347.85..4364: -0.070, 30.9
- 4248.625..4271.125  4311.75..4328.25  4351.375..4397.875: -0.065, 33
